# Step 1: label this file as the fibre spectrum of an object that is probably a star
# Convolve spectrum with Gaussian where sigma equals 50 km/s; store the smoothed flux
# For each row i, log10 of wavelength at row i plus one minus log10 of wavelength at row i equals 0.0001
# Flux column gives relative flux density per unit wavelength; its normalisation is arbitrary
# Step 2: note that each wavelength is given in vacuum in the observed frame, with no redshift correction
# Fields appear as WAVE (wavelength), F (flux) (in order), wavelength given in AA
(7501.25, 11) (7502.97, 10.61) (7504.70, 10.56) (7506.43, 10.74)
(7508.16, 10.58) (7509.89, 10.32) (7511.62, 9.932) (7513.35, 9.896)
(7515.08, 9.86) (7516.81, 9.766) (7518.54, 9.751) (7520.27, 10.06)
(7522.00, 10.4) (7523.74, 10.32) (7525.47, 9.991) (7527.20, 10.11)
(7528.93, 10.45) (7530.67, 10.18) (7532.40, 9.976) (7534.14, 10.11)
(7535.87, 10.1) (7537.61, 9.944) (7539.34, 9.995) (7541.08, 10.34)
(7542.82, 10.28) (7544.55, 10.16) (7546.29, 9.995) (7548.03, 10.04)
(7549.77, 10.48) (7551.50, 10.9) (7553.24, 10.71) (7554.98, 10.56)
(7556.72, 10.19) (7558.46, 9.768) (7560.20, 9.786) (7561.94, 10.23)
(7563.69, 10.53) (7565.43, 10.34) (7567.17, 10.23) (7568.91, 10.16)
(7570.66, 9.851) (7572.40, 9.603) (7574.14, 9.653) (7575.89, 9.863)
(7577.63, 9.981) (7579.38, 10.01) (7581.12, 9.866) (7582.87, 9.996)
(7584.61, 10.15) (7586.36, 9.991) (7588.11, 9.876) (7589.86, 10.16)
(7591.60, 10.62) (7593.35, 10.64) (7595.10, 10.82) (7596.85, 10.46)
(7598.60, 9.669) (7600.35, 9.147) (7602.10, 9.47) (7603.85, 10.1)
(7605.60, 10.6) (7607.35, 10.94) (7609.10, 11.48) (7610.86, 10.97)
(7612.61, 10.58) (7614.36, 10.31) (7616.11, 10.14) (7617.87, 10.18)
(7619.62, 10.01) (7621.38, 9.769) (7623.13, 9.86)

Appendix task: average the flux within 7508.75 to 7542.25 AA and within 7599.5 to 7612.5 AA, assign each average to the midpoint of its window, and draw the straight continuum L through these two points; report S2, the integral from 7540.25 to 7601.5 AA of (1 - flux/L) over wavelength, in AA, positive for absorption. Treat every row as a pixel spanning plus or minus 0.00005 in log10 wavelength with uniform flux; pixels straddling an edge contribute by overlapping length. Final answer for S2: 0.7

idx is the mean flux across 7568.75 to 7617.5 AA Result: 10.2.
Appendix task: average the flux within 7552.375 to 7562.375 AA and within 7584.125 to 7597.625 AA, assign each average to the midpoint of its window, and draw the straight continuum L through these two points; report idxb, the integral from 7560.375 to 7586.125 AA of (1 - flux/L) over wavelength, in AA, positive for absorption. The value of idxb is 0.6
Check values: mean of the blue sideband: 10.2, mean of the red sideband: 10.3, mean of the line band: 10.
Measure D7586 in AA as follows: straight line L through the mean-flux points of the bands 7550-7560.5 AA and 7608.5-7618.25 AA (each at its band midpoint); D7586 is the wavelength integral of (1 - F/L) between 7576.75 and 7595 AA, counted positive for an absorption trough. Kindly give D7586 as 0.6 AA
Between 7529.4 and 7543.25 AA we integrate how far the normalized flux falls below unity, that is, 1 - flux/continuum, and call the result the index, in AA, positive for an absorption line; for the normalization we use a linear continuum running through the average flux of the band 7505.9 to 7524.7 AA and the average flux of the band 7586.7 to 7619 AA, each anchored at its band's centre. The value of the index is 0.1 AA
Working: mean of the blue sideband 10.1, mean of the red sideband 10.3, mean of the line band 10.1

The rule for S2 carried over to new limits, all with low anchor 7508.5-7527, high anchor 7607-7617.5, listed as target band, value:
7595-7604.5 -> 0.7 AA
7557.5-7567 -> 0.2 AA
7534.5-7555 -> -0.1 AA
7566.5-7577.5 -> 0.6 AA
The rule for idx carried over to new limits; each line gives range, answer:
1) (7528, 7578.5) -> 10.2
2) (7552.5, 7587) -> 10.1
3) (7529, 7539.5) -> 10.1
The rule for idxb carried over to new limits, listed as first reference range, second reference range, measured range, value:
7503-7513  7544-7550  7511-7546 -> 0.60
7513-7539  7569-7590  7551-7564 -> -0.43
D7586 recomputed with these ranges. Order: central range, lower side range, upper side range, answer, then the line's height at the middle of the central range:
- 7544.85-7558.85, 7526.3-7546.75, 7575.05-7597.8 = -0.26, 10.2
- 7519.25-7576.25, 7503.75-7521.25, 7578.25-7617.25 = 0.20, 10.2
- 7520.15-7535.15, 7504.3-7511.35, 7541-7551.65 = 0.29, 10.4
